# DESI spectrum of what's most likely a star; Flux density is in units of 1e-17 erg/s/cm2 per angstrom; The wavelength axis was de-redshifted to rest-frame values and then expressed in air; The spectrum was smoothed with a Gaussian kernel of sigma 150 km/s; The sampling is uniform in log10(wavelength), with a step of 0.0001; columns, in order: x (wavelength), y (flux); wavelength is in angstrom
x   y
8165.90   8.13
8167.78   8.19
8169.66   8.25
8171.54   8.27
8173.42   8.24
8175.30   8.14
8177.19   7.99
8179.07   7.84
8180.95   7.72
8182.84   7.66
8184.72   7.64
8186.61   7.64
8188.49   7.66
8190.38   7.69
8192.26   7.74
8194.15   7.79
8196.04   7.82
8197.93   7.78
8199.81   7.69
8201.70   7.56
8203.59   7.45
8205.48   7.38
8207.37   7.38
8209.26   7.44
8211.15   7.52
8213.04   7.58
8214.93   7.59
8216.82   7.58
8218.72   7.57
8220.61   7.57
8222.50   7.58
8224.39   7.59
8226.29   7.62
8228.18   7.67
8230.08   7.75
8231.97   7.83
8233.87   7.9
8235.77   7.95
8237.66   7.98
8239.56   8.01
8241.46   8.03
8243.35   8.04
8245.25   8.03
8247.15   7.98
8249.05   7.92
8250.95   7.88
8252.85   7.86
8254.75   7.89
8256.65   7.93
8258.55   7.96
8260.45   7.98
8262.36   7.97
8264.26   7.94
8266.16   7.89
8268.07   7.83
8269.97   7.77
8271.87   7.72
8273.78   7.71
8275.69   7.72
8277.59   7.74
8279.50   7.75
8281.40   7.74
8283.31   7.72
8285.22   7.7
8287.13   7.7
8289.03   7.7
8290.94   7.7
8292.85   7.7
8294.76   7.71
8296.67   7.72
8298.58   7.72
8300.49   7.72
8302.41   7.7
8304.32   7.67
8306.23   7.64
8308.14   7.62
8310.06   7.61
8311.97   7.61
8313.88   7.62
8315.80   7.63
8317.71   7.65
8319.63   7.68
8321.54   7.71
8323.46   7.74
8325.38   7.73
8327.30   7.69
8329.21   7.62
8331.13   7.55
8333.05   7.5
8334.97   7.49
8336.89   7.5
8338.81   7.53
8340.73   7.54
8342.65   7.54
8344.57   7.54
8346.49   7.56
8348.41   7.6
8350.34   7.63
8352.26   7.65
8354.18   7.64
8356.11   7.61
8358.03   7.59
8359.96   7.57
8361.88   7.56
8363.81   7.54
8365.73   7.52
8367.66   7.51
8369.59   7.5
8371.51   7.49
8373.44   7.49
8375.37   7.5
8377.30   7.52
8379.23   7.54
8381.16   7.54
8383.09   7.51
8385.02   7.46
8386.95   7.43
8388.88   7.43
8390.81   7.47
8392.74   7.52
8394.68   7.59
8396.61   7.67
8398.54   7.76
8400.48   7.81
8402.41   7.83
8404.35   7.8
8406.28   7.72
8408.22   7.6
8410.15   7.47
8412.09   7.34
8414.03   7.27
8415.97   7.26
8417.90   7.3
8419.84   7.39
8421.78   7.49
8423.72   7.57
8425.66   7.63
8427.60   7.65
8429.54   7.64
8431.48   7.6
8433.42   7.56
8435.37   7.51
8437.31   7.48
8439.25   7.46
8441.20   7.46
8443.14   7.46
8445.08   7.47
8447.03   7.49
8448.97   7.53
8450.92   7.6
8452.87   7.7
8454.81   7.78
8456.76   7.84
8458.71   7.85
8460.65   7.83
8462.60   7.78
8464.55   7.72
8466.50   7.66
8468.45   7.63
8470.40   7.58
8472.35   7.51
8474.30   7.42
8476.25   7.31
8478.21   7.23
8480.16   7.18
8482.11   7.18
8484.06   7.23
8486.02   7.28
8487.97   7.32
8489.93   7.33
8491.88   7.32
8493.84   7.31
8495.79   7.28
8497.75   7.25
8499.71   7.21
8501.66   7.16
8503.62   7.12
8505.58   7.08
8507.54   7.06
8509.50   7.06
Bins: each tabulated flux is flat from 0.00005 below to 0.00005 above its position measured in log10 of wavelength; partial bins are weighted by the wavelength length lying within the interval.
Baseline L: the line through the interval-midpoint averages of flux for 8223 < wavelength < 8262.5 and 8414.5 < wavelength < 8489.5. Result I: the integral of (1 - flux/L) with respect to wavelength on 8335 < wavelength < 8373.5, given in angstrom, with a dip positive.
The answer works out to 0.7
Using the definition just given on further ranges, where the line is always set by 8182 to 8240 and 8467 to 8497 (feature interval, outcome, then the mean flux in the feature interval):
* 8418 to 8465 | -1.3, 7.6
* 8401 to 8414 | -0.3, 7.61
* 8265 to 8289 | -0.5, 7.75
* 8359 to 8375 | -0.1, 7.52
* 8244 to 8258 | -0.6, 7.93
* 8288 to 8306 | -0.3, 7.7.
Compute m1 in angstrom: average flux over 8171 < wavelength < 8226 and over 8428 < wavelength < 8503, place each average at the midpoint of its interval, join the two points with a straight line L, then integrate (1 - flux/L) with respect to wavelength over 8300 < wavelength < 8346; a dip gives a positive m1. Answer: -0.2 angstrom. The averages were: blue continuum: 7.69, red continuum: 7.48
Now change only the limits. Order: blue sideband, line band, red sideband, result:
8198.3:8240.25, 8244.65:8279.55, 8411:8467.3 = -1.1 angstrom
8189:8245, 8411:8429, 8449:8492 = 0.3 angstrom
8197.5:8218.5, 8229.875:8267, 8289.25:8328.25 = -1.7 angstrom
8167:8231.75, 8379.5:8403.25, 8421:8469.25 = 0.2 angstrom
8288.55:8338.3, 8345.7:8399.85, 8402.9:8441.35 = 0.2 angstrom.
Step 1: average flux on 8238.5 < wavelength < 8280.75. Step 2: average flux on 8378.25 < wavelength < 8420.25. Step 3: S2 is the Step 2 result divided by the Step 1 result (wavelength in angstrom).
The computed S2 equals 0.96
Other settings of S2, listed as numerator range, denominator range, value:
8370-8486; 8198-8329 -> 0.97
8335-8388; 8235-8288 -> 0.96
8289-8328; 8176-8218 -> 1.00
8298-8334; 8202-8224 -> 1.02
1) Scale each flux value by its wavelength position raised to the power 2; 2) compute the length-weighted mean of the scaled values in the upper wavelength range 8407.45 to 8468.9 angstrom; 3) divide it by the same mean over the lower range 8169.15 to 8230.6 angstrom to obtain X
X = 1.0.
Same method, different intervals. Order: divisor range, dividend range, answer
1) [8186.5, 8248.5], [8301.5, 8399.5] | 1.01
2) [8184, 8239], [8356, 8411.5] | 1.03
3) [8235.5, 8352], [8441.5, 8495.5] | 1.01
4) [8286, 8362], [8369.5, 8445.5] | 1.01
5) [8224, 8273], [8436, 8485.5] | 1.01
